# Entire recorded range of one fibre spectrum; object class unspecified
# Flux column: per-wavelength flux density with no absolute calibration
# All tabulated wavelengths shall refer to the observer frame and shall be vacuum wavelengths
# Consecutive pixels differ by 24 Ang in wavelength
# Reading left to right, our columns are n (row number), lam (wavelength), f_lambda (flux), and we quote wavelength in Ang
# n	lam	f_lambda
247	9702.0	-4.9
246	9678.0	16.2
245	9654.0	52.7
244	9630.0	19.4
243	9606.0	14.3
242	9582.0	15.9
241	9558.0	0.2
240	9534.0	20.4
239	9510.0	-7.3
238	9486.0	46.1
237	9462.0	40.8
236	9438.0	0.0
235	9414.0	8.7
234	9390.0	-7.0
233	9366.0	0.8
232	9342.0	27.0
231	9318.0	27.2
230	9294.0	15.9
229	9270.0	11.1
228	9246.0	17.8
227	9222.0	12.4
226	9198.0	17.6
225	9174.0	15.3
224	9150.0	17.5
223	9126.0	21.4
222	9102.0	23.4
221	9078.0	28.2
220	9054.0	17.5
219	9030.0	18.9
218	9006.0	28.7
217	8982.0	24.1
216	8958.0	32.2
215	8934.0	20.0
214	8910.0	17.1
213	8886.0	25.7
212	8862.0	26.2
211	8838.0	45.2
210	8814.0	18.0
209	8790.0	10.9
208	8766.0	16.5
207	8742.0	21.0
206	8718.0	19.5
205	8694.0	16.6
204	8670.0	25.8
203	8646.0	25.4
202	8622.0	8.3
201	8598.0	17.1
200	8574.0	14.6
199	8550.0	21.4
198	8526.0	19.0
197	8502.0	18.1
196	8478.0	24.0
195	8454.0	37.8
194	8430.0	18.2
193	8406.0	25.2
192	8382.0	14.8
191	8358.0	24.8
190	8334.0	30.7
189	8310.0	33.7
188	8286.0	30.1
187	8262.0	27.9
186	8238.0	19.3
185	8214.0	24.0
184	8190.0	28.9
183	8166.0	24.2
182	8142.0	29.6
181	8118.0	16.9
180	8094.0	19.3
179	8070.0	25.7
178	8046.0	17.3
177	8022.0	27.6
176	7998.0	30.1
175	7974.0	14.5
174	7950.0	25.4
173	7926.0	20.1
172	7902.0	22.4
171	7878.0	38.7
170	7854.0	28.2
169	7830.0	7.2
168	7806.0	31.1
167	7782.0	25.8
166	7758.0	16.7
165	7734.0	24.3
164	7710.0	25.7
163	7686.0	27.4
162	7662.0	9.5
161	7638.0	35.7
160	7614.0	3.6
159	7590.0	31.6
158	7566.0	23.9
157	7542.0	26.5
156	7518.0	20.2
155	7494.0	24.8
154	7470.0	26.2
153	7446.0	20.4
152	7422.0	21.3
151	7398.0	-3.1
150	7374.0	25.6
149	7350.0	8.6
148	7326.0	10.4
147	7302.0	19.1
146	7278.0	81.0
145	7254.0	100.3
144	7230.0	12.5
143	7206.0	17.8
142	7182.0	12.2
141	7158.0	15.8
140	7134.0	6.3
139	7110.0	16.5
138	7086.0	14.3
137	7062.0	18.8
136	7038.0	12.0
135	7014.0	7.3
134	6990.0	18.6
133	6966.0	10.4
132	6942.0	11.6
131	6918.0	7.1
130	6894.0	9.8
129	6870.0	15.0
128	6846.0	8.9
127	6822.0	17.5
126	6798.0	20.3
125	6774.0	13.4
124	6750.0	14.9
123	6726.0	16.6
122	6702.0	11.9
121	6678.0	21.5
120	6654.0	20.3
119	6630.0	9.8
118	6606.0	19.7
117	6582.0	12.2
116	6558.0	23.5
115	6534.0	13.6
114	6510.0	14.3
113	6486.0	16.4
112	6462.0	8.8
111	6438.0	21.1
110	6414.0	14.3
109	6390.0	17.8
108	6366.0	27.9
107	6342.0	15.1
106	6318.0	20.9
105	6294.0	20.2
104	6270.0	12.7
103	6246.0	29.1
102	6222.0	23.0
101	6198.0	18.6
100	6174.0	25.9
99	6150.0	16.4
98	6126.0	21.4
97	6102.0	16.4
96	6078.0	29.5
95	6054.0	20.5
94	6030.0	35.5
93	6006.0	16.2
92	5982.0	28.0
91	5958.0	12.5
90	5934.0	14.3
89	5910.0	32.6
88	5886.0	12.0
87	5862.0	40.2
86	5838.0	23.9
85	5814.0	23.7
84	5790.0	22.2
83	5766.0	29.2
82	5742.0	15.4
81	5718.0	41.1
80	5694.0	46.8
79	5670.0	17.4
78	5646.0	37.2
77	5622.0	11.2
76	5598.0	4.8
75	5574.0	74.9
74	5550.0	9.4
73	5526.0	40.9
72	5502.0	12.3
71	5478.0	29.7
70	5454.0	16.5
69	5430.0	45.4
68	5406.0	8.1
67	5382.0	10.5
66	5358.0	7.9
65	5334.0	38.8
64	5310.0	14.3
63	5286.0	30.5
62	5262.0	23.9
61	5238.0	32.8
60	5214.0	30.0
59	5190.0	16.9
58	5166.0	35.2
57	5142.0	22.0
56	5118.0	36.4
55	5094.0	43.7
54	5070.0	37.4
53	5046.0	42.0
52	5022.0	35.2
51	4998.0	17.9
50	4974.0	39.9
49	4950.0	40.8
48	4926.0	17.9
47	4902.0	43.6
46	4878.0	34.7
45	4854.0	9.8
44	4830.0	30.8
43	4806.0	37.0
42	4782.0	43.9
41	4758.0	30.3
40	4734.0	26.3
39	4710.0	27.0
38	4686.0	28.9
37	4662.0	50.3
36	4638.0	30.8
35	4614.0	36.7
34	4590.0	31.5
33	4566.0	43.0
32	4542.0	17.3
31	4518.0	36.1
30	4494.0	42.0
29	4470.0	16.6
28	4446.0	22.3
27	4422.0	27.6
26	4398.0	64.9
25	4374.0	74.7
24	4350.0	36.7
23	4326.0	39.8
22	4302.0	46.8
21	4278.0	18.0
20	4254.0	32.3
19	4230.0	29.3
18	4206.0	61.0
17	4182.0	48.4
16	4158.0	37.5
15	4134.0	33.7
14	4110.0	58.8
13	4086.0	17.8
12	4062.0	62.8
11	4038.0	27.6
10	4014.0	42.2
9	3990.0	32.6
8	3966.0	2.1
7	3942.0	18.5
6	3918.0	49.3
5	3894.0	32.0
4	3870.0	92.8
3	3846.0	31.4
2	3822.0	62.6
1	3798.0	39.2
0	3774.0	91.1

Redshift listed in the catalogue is 0.948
